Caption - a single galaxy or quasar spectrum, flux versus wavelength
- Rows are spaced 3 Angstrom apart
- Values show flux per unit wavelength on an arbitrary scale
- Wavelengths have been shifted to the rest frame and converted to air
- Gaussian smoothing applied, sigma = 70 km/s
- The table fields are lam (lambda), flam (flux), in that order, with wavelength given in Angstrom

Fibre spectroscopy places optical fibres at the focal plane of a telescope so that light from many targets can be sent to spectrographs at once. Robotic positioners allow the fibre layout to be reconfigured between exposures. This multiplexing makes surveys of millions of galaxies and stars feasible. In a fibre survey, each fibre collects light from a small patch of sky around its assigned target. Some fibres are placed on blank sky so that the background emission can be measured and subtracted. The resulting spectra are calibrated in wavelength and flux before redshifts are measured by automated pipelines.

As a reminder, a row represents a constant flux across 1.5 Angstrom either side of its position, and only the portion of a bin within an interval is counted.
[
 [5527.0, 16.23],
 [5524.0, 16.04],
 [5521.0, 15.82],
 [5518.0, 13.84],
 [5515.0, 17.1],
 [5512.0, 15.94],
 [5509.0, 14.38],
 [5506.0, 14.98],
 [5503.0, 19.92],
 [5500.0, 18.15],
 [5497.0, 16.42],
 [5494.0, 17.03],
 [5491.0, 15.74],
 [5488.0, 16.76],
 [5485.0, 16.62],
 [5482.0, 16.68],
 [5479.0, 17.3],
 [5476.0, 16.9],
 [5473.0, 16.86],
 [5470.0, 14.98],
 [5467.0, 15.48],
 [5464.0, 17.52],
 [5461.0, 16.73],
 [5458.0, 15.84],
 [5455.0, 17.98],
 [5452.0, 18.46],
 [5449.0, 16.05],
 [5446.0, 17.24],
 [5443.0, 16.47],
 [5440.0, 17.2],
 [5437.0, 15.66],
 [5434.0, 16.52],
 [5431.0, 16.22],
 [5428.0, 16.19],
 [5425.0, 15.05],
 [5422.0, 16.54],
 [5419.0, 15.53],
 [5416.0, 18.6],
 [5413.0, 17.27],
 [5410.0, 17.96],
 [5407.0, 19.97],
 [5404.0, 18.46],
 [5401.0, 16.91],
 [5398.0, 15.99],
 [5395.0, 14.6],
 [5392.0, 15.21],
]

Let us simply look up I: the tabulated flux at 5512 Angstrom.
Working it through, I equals 15.94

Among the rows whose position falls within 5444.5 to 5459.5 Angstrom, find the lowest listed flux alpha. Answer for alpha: 15.84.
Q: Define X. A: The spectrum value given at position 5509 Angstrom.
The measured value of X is 14.38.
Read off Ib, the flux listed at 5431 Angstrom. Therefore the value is 16.22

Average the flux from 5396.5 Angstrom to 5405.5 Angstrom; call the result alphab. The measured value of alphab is 17.1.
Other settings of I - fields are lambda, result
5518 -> 13.84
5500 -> 18.15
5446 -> 17.24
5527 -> 16.23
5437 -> 15.66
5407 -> 19.97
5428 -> 16.19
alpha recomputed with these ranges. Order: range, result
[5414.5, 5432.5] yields 15.05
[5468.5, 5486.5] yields 14.98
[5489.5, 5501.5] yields 15.74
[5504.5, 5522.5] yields 13.84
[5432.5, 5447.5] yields 15.66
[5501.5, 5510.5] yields 14.38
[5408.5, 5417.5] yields 17.27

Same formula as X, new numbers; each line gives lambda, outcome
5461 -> 16.73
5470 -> 14.98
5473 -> 16.86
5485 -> 16.62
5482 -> 16.68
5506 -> 14.98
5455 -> 17.98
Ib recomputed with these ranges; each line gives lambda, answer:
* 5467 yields 15.48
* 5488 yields 16.76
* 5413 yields 17.27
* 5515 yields 17.1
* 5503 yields 19.92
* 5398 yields 15.99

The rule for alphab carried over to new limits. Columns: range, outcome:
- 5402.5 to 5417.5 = 18.5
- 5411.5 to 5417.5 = 17.9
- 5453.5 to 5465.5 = 17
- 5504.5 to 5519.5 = 15.2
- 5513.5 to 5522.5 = 15.6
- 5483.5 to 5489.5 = 16.7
